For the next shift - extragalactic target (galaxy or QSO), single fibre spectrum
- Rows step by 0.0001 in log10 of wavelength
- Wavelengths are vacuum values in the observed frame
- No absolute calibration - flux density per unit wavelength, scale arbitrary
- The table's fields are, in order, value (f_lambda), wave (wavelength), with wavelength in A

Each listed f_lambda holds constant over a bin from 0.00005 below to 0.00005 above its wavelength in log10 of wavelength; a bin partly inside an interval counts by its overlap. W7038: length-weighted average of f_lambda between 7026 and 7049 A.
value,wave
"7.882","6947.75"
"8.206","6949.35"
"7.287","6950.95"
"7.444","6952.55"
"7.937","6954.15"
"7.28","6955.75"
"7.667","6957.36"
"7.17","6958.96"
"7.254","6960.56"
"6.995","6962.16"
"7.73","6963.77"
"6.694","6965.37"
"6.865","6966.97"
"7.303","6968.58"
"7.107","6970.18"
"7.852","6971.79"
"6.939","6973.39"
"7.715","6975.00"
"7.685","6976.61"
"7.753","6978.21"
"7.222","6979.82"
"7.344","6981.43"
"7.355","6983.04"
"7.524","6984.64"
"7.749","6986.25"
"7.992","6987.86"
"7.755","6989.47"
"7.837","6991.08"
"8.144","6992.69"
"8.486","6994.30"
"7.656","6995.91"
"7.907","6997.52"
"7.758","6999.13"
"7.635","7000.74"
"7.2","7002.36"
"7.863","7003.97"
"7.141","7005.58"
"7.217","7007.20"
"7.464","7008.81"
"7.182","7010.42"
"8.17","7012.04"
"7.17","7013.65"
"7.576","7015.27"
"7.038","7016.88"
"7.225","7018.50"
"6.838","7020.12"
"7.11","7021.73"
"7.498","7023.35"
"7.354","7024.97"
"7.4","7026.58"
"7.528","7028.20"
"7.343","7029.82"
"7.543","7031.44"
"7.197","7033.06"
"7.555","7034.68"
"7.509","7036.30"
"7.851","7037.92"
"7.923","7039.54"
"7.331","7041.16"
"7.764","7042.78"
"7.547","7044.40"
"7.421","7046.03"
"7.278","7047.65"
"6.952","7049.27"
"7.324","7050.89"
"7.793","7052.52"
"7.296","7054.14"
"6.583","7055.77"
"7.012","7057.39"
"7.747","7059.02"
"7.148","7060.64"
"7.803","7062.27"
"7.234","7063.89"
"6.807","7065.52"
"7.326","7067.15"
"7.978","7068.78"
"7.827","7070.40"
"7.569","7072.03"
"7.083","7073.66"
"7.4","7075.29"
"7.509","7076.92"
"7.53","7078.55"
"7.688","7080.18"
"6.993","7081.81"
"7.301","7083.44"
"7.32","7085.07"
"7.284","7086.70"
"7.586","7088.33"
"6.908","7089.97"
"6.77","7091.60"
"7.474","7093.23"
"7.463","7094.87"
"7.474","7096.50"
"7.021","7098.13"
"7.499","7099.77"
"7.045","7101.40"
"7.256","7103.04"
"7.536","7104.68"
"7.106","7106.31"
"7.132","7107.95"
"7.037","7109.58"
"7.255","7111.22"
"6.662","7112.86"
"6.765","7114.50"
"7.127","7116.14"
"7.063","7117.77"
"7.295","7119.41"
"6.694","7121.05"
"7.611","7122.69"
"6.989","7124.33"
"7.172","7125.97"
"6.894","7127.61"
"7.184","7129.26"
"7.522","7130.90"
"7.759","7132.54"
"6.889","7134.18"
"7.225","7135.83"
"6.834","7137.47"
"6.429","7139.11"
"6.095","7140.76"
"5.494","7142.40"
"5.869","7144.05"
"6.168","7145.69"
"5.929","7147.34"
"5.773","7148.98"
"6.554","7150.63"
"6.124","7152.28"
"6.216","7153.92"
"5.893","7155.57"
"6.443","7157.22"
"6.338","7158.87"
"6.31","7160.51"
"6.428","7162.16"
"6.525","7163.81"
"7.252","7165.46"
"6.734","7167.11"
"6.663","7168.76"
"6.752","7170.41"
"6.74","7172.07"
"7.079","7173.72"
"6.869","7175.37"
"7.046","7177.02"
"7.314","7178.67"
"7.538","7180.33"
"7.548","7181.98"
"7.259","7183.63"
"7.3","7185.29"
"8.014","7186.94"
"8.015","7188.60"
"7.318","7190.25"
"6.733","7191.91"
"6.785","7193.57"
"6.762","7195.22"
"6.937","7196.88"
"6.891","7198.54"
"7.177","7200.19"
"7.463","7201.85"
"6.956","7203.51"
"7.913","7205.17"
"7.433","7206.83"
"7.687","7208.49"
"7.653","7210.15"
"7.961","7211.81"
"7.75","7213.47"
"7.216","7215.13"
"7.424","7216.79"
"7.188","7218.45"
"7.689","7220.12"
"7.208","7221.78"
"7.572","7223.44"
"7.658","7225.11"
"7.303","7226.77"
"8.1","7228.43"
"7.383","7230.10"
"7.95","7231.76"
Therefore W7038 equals 7.5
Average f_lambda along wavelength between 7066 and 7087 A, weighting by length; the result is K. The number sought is 7.44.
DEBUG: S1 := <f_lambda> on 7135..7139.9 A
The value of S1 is 6.83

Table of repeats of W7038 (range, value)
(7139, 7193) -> 6.69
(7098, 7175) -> 6.77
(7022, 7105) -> 7.38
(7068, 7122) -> 7.26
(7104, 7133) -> 7.15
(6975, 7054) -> 7.52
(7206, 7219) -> 7.55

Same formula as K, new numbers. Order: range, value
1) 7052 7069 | 7.31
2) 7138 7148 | 6.02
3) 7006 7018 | 7.39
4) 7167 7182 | 7.01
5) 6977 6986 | 7.47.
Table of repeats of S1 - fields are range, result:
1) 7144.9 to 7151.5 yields 6.1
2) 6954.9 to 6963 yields 7.27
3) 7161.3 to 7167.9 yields 6.73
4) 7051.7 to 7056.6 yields 7.22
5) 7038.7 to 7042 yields 7.64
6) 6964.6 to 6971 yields 6.99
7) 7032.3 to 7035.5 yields 7.38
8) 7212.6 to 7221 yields 7.45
